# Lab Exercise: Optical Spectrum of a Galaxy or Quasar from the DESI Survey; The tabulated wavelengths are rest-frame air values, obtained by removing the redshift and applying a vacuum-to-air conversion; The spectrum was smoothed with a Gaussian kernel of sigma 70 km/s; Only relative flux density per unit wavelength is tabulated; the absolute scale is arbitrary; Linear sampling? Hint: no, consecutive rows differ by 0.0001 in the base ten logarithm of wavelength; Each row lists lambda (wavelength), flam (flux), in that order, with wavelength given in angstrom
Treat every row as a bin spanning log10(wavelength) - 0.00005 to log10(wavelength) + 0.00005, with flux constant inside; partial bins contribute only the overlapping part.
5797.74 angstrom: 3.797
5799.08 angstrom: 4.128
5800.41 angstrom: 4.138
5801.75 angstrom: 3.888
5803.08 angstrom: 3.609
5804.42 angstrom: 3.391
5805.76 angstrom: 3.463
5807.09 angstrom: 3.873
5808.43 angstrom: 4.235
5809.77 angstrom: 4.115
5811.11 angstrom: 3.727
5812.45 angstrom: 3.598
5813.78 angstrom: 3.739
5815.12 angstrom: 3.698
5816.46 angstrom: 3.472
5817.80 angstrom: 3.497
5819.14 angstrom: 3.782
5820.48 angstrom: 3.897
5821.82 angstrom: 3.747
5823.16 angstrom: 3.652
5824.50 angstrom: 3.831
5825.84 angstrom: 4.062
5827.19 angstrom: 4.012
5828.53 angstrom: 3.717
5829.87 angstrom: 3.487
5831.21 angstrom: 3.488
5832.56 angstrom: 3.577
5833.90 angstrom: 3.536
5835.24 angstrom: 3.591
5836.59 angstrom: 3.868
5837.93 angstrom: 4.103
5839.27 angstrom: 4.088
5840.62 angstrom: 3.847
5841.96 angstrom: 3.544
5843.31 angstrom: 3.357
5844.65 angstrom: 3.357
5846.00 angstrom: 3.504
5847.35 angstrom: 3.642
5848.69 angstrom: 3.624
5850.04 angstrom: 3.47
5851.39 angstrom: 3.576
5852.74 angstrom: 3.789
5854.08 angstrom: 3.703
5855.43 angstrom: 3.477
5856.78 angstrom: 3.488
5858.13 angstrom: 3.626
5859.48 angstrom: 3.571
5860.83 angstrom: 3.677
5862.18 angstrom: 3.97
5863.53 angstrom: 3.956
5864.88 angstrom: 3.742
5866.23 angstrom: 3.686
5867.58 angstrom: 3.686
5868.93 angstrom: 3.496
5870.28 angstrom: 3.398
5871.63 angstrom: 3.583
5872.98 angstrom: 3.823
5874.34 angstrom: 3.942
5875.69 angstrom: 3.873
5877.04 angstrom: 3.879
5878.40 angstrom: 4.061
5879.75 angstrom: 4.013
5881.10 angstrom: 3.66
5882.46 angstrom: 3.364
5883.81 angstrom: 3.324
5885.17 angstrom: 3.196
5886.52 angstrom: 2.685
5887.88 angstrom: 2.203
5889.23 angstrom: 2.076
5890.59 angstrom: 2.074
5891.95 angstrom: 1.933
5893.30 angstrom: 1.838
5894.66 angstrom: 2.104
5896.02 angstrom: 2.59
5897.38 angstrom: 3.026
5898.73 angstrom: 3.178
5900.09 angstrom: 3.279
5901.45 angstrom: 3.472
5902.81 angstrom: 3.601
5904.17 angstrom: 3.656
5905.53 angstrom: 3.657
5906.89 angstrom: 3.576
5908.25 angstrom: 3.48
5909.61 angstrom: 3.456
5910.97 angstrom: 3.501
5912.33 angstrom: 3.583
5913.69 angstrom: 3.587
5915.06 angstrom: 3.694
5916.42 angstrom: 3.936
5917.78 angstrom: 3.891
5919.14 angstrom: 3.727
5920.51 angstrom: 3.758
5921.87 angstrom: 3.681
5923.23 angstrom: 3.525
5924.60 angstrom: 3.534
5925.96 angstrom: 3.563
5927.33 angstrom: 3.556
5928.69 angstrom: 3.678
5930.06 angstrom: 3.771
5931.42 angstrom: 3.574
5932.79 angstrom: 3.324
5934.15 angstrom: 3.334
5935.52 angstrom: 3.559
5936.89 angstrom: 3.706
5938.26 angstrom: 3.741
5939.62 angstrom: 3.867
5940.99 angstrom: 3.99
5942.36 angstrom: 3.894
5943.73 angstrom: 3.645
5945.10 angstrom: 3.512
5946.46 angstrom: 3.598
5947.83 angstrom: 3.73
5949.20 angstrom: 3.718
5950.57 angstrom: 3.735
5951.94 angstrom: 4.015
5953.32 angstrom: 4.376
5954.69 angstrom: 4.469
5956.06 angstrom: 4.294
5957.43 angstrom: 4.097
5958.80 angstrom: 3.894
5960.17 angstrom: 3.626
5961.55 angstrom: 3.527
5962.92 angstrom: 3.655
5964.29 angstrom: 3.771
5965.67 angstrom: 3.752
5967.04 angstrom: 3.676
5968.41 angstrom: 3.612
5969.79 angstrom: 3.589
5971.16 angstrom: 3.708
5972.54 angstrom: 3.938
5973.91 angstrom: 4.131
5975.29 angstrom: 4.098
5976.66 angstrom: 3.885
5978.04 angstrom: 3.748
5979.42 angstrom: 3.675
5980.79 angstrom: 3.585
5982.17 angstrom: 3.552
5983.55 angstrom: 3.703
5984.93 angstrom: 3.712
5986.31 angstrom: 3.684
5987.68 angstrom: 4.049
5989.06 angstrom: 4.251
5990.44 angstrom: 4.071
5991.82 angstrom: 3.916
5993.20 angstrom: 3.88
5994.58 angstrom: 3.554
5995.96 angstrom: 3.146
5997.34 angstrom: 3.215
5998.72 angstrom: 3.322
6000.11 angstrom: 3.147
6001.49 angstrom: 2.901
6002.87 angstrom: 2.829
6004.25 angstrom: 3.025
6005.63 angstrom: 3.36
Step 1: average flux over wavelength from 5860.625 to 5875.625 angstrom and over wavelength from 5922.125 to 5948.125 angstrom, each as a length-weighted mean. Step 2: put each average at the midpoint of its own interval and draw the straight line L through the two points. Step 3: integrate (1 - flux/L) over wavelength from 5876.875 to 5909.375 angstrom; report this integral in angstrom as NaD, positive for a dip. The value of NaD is 5.5 angstrom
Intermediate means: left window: 3.73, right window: 3.64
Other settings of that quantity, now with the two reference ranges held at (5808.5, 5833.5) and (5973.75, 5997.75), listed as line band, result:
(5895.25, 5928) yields 2.1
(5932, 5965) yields -0.3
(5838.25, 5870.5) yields 0.8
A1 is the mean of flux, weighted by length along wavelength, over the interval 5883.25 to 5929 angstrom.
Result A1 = 3.22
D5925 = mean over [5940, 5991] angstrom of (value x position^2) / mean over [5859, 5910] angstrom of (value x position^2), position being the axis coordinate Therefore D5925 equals 1.2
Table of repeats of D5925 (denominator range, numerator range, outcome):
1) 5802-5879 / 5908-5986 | 1.05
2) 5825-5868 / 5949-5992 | 1.09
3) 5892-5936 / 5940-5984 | 1.14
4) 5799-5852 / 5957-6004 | 1.04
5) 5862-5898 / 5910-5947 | 1.16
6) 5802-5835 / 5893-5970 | 1.01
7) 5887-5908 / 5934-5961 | 1.38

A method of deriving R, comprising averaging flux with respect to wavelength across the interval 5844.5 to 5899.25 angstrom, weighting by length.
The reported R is 3.34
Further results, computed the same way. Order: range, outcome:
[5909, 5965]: 3.73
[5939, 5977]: 3.85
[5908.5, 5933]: 3.63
